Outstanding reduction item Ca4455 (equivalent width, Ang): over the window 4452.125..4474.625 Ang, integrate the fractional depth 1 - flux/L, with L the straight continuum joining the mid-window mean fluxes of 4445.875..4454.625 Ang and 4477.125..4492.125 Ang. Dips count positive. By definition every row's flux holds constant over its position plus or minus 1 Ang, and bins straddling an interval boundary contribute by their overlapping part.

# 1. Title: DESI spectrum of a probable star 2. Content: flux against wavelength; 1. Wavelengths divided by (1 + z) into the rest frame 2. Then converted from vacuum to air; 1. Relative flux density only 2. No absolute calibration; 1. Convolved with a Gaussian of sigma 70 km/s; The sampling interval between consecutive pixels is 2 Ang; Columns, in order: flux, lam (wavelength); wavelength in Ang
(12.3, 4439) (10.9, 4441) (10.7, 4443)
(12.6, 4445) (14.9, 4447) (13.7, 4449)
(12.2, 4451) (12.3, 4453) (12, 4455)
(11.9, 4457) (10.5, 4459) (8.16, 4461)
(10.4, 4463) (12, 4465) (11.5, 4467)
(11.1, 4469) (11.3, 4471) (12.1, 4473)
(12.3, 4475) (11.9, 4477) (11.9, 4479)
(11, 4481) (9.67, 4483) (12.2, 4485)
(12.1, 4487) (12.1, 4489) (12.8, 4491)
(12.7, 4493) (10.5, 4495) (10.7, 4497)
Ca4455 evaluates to 2.5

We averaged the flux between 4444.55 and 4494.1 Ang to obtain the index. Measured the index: 11.8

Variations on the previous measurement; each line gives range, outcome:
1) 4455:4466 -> 10.7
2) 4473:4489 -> 11.6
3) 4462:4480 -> 11.6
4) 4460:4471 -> 10.7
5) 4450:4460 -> 11.8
